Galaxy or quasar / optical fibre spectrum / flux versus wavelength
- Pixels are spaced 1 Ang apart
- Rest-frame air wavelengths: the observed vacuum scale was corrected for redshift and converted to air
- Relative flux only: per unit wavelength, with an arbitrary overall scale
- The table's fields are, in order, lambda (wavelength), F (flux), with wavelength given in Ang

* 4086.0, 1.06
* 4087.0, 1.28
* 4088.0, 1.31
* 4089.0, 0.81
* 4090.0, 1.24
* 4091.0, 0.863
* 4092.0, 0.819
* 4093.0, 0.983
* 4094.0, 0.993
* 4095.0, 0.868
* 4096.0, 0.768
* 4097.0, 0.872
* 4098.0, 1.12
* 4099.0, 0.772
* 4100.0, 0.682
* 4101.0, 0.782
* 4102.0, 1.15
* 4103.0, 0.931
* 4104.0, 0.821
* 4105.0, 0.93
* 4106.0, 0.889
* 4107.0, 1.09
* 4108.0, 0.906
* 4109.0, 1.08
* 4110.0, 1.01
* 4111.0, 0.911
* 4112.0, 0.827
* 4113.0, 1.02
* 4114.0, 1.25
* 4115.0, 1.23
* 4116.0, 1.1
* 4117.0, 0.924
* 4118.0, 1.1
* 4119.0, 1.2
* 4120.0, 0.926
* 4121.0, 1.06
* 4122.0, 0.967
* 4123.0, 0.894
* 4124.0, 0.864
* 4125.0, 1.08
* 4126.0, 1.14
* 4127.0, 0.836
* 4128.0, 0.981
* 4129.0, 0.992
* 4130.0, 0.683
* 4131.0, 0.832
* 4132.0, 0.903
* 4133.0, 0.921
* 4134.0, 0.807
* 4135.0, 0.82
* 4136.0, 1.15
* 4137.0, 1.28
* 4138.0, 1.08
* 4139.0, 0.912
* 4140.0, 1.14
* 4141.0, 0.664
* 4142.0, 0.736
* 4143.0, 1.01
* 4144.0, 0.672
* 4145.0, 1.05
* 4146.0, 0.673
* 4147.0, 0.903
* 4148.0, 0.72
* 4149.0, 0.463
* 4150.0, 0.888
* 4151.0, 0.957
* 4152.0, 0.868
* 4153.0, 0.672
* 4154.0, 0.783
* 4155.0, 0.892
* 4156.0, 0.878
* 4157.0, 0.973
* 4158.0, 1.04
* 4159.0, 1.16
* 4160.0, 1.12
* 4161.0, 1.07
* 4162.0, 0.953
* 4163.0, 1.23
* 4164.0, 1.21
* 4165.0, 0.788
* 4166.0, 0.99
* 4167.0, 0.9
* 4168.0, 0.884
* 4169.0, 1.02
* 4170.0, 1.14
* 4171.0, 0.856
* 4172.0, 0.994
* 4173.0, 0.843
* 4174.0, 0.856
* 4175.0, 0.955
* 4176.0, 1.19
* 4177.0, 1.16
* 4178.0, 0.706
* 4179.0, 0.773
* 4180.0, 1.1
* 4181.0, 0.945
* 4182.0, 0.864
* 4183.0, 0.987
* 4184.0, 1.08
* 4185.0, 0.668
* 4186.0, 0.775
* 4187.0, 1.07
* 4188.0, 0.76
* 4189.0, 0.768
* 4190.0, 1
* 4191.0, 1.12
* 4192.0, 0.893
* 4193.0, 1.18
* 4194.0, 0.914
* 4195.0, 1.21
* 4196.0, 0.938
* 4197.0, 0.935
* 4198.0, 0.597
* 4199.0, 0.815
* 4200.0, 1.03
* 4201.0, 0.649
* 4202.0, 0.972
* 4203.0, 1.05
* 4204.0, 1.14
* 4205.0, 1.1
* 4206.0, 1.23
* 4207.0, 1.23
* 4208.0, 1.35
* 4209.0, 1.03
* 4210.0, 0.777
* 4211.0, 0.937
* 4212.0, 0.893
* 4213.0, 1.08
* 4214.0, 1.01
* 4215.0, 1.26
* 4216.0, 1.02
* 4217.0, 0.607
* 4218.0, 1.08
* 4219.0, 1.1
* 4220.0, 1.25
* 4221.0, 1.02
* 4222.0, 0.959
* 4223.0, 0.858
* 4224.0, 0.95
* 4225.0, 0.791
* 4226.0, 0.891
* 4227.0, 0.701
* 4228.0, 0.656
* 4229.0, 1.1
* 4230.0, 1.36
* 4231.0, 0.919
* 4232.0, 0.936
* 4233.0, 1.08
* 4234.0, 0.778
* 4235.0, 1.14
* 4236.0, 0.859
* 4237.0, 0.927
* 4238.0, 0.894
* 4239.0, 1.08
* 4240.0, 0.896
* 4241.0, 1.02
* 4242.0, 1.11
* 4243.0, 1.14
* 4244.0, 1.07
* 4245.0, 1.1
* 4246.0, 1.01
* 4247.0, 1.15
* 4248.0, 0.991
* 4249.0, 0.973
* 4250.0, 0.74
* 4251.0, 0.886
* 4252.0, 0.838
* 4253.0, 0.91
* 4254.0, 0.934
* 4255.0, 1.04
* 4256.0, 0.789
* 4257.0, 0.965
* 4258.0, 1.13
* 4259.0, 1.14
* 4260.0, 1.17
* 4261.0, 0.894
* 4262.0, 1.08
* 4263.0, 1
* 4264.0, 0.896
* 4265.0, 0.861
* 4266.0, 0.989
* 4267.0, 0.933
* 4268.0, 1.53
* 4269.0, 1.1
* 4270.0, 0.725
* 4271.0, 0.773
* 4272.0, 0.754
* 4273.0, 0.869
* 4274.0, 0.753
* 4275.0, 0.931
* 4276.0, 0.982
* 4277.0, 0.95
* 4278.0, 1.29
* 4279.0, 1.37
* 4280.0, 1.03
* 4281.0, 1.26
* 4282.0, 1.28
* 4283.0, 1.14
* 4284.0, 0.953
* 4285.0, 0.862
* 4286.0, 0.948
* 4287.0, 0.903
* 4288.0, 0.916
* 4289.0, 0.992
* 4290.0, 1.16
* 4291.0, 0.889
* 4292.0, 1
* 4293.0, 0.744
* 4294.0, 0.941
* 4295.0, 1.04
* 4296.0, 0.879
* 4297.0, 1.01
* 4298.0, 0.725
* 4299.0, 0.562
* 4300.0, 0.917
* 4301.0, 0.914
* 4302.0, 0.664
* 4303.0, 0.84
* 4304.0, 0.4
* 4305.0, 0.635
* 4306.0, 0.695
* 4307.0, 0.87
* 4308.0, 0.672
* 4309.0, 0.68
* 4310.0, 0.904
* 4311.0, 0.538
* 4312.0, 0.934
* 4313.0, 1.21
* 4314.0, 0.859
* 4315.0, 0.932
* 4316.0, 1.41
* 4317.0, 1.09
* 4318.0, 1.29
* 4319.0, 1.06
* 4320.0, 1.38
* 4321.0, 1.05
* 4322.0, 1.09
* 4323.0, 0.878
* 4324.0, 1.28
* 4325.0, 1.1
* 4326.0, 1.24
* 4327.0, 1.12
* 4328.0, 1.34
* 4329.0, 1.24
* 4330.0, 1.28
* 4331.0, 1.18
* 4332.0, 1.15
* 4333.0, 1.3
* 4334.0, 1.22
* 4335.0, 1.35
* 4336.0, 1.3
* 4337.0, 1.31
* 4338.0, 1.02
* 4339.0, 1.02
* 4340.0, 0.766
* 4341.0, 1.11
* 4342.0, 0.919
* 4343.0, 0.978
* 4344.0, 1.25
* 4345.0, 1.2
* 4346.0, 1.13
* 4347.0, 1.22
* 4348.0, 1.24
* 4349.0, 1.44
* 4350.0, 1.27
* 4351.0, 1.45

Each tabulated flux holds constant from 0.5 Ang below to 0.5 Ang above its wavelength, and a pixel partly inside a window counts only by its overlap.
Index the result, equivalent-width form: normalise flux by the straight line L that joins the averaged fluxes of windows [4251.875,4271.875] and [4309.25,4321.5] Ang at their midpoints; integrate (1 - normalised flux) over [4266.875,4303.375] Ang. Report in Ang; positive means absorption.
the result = 1.77 Ang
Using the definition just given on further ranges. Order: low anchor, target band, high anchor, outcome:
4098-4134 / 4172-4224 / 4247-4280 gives -0.2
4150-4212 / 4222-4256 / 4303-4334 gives 1.1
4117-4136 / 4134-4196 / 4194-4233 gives 1.7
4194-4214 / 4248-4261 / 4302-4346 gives 0.8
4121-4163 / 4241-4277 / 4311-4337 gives 3.3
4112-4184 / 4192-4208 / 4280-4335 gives -0.7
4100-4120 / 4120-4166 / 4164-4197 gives 2.3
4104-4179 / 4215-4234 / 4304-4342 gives 0.7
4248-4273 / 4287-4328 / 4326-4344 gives 5.5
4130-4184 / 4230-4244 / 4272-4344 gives -0.4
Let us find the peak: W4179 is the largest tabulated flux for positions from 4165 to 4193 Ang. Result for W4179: 1.19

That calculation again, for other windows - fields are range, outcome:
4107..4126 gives 1.25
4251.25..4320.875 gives 1.53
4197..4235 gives 1.36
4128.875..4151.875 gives 1.28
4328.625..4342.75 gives 1.35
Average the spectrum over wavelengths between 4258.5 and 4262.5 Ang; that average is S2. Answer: 1.07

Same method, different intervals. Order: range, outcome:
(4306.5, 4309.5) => 0.741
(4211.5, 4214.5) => 0.994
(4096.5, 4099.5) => 0.921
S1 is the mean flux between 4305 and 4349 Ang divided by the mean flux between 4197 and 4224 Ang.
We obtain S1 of 1.1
